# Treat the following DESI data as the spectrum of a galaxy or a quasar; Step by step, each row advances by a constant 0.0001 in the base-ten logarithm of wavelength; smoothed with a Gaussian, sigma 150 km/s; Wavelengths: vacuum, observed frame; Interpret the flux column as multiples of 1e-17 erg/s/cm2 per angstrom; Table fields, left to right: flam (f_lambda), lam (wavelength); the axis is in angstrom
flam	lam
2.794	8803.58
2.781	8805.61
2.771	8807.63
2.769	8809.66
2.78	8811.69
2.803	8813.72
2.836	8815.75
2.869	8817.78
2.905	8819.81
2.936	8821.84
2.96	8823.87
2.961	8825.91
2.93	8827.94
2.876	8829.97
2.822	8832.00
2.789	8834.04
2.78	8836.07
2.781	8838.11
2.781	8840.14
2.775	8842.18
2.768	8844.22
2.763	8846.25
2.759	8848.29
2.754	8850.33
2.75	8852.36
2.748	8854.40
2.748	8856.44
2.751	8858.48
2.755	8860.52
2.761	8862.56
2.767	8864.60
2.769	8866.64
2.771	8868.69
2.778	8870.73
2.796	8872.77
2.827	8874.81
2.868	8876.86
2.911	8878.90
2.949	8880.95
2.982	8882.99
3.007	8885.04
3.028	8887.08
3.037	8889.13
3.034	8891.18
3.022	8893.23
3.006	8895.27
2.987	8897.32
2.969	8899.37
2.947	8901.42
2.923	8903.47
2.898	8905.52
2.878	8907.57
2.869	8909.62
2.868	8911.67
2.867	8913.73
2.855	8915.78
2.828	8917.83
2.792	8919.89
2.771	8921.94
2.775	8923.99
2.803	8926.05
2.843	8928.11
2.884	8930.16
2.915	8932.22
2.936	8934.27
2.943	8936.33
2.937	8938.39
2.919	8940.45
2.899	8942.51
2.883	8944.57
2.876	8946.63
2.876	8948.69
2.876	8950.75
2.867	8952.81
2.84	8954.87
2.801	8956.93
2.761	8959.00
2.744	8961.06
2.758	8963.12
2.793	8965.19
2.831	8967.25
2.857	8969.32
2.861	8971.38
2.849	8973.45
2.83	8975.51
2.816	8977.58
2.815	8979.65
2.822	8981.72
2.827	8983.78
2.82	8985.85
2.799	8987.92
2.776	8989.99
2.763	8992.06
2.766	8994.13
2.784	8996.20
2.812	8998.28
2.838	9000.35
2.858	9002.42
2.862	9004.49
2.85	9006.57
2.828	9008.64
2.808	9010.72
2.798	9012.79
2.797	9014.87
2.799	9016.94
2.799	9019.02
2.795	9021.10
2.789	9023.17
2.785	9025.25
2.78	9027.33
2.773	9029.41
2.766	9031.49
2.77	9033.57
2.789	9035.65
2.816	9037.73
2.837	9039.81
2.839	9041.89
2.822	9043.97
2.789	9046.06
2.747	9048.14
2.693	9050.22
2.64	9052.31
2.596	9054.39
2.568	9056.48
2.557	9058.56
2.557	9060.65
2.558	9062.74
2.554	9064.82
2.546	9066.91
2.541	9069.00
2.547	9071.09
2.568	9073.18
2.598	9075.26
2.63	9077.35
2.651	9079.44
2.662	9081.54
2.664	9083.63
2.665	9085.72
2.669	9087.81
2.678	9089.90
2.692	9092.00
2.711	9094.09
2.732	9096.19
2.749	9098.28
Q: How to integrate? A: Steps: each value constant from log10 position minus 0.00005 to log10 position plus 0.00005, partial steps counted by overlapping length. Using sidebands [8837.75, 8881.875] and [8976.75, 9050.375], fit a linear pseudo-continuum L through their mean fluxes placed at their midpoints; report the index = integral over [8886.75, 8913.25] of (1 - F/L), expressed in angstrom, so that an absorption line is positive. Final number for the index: -1.6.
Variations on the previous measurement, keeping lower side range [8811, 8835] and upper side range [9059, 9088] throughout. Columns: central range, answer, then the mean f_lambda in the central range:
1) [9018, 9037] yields -0.97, 2.78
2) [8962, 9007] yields -2.03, 2.82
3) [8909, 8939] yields -1.04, 2.86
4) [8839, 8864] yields 0.72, 2.76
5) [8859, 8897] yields -1.09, 2.89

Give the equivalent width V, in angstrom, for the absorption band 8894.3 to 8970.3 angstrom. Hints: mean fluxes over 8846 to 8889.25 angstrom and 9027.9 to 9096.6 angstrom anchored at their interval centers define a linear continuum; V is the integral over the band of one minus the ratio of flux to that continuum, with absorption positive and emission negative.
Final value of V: -2.47 angstrom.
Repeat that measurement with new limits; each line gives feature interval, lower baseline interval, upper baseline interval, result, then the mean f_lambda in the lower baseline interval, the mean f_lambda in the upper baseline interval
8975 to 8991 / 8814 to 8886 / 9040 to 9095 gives -0.56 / 2.83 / 2.65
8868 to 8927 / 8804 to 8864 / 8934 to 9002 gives -1.63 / 2.81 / 2.83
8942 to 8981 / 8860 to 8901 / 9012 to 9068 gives -0.28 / 2.9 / 2.72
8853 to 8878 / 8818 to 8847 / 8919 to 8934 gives 0.56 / 2.85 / 2.83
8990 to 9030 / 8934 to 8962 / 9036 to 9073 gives -0.85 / 2.87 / 2.66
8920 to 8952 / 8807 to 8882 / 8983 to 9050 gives -0.75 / 2.81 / 2.8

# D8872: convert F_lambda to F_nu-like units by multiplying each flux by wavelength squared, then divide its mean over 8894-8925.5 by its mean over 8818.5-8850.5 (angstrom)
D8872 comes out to 1.03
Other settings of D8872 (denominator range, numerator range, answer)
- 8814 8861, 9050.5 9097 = 0.98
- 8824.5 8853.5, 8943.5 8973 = 1.04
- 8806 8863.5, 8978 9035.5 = 1.04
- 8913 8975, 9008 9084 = 0.97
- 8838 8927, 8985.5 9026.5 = 1.01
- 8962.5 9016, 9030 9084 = 0.96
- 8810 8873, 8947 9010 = 1.04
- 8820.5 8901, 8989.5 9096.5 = 0.99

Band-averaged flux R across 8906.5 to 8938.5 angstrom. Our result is 2.86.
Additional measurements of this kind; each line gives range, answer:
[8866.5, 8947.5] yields 2.9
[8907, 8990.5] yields 2.84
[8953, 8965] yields 2.79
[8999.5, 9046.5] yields 2.81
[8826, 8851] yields 2.8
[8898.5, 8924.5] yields 2.87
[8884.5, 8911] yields 2.97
